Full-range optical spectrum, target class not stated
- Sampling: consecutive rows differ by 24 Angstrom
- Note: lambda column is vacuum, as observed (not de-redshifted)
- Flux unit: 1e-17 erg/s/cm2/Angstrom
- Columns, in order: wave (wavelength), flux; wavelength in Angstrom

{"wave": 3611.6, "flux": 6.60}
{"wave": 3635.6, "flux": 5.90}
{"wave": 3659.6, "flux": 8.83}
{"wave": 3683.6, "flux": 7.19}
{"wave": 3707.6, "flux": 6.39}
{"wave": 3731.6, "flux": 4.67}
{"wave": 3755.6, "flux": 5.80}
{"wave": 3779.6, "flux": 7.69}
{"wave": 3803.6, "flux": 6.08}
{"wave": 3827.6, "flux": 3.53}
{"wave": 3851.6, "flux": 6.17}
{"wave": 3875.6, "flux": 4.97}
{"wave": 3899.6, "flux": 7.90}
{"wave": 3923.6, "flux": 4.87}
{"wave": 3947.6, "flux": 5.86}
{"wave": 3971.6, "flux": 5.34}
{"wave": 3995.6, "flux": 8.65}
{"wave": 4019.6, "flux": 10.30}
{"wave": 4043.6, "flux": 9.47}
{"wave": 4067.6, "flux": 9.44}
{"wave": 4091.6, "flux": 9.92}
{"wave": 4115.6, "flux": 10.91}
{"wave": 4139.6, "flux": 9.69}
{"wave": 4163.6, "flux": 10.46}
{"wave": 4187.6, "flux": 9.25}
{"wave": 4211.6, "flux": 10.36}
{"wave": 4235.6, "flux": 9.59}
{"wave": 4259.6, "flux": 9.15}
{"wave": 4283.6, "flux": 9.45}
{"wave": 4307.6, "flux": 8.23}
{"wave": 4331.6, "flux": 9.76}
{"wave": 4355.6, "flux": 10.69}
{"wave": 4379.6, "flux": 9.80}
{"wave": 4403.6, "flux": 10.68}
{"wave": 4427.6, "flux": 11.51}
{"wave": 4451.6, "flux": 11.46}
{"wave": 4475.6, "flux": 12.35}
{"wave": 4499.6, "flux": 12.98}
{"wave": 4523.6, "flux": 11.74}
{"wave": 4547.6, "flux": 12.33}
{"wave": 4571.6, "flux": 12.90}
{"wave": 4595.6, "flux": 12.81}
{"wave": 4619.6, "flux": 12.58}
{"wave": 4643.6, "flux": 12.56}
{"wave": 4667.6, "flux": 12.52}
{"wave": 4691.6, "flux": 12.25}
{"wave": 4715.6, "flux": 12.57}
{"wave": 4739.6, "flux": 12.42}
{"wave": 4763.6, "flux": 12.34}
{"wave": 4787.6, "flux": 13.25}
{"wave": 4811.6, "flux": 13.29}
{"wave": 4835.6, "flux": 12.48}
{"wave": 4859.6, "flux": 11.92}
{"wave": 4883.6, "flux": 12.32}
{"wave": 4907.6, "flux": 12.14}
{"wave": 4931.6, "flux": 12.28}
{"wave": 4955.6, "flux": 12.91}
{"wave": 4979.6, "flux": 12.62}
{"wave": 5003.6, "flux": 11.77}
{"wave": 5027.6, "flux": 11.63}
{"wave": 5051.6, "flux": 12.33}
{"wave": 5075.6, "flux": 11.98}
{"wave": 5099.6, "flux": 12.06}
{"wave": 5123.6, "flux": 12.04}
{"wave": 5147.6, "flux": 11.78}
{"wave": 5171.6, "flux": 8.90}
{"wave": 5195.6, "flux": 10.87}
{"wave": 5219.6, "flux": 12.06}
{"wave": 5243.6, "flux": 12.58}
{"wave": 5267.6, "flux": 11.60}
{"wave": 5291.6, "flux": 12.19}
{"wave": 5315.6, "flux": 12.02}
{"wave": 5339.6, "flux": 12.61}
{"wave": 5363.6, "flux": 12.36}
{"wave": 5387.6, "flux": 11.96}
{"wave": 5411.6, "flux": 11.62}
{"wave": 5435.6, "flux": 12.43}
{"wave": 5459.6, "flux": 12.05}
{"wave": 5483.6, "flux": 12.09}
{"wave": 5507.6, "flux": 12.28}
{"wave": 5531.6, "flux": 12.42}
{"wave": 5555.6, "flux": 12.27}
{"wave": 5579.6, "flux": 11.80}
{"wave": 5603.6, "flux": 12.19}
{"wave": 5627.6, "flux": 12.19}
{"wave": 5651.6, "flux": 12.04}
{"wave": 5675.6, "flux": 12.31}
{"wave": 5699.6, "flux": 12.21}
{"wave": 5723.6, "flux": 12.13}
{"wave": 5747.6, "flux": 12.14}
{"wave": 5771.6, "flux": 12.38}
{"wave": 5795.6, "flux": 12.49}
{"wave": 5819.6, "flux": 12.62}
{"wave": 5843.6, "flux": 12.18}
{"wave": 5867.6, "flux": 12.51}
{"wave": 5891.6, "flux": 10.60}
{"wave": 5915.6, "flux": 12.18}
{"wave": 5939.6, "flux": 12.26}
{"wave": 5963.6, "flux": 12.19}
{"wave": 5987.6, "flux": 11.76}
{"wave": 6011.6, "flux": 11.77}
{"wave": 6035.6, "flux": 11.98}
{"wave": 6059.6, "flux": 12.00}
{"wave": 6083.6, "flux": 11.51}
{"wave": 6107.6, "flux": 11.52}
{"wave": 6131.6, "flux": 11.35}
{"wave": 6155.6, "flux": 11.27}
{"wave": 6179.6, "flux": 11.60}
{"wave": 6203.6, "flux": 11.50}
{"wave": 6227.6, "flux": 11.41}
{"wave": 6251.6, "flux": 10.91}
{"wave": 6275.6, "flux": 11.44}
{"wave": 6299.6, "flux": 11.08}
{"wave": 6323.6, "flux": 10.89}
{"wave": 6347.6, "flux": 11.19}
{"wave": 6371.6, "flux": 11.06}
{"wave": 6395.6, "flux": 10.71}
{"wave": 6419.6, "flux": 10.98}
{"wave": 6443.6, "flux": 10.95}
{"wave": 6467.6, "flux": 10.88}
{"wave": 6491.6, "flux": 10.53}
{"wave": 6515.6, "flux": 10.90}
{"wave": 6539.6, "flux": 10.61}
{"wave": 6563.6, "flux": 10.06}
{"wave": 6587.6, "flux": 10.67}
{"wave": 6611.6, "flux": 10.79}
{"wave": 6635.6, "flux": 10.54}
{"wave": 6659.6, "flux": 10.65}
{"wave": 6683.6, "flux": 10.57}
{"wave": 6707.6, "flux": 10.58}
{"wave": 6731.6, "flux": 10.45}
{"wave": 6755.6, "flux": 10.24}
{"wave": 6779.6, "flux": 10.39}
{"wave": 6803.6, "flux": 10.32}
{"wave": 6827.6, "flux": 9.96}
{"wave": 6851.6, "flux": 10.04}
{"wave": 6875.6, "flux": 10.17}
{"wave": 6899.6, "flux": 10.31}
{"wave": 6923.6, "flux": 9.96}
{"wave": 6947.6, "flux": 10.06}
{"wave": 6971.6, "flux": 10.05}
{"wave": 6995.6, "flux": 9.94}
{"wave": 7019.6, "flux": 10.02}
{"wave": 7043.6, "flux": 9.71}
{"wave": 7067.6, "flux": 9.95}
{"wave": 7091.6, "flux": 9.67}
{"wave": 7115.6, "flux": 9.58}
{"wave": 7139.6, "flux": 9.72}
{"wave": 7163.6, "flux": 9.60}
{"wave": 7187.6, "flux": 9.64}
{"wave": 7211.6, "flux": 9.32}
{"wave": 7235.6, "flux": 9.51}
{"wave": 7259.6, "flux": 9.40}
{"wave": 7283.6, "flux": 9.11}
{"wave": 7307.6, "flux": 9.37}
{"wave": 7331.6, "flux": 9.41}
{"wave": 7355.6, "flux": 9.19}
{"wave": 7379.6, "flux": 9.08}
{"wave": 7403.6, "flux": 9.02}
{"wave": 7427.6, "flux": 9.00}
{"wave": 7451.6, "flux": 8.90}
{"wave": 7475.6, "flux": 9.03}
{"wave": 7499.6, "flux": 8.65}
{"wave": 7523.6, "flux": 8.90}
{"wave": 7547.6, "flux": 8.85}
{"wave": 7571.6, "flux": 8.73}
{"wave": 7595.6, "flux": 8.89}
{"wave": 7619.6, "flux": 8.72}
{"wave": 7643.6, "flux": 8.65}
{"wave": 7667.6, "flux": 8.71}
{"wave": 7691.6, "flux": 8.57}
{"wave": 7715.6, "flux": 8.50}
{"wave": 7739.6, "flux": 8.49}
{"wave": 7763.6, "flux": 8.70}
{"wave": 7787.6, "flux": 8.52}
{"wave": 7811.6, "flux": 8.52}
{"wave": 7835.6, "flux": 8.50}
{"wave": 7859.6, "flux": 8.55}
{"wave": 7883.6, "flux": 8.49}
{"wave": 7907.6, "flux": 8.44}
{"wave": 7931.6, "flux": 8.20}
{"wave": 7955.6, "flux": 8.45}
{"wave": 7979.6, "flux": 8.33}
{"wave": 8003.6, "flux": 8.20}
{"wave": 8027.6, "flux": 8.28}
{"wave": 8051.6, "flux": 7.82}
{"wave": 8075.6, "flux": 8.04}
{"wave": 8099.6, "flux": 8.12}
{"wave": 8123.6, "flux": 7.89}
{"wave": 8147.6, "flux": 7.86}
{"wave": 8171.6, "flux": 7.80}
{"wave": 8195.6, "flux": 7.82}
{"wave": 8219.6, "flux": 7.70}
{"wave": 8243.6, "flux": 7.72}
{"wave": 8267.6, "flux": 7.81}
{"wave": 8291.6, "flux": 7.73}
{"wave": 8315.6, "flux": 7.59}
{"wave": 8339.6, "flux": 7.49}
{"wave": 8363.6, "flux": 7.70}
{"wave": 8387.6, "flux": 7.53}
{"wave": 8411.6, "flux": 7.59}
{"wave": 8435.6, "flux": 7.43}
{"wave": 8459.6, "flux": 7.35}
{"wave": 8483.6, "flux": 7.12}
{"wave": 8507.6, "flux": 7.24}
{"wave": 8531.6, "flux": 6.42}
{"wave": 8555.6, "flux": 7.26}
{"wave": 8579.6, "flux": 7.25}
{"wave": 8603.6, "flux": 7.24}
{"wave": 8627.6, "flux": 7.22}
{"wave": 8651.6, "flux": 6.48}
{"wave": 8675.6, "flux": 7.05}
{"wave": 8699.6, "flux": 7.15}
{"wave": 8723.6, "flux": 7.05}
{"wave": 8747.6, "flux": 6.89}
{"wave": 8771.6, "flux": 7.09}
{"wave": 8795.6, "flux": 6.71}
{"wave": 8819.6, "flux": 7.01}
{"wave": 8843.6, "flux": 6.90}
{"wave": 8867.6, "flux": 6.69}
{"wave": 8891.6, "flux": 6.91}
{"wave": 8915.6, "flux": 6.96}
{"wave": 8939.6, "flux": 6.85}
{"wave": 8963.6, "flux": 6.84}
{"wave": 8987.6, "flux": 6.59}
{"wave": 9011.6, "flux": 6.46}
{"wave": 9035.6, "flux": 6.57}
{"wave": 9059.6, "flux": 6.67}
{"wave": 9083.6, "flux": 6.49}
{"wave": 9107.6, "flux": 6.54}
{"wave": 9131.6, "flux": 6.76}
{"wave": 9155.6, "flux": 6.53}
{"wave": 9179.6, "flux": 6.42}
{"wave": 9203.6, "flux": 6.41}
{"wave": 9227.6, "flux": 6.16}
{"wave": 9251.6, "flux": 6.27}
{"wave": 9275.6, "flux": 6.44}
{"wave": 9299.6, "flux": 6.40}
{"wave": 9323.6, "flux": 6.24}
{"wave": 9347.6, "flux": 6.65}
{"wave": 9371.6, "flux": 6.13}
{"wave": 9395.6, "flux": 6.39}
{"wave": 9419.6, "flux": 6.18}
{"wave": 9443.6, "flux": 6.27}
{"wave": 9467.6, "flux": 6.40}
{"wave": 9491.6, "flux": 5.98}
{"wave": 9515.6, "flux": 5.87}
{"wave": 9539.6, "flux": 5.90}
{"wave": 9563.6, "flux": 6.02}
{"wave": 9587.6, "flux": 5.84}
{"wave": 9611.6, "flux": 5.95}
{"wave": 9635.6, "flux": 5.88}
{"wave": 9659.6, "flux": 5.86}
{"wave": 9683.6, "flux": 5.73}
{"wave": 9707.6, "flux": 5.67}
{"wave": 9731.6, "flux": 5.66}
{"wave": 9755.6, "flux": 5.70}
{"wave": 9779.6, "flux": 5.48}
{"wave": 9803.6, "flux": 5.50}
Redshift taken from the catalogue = -0.001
